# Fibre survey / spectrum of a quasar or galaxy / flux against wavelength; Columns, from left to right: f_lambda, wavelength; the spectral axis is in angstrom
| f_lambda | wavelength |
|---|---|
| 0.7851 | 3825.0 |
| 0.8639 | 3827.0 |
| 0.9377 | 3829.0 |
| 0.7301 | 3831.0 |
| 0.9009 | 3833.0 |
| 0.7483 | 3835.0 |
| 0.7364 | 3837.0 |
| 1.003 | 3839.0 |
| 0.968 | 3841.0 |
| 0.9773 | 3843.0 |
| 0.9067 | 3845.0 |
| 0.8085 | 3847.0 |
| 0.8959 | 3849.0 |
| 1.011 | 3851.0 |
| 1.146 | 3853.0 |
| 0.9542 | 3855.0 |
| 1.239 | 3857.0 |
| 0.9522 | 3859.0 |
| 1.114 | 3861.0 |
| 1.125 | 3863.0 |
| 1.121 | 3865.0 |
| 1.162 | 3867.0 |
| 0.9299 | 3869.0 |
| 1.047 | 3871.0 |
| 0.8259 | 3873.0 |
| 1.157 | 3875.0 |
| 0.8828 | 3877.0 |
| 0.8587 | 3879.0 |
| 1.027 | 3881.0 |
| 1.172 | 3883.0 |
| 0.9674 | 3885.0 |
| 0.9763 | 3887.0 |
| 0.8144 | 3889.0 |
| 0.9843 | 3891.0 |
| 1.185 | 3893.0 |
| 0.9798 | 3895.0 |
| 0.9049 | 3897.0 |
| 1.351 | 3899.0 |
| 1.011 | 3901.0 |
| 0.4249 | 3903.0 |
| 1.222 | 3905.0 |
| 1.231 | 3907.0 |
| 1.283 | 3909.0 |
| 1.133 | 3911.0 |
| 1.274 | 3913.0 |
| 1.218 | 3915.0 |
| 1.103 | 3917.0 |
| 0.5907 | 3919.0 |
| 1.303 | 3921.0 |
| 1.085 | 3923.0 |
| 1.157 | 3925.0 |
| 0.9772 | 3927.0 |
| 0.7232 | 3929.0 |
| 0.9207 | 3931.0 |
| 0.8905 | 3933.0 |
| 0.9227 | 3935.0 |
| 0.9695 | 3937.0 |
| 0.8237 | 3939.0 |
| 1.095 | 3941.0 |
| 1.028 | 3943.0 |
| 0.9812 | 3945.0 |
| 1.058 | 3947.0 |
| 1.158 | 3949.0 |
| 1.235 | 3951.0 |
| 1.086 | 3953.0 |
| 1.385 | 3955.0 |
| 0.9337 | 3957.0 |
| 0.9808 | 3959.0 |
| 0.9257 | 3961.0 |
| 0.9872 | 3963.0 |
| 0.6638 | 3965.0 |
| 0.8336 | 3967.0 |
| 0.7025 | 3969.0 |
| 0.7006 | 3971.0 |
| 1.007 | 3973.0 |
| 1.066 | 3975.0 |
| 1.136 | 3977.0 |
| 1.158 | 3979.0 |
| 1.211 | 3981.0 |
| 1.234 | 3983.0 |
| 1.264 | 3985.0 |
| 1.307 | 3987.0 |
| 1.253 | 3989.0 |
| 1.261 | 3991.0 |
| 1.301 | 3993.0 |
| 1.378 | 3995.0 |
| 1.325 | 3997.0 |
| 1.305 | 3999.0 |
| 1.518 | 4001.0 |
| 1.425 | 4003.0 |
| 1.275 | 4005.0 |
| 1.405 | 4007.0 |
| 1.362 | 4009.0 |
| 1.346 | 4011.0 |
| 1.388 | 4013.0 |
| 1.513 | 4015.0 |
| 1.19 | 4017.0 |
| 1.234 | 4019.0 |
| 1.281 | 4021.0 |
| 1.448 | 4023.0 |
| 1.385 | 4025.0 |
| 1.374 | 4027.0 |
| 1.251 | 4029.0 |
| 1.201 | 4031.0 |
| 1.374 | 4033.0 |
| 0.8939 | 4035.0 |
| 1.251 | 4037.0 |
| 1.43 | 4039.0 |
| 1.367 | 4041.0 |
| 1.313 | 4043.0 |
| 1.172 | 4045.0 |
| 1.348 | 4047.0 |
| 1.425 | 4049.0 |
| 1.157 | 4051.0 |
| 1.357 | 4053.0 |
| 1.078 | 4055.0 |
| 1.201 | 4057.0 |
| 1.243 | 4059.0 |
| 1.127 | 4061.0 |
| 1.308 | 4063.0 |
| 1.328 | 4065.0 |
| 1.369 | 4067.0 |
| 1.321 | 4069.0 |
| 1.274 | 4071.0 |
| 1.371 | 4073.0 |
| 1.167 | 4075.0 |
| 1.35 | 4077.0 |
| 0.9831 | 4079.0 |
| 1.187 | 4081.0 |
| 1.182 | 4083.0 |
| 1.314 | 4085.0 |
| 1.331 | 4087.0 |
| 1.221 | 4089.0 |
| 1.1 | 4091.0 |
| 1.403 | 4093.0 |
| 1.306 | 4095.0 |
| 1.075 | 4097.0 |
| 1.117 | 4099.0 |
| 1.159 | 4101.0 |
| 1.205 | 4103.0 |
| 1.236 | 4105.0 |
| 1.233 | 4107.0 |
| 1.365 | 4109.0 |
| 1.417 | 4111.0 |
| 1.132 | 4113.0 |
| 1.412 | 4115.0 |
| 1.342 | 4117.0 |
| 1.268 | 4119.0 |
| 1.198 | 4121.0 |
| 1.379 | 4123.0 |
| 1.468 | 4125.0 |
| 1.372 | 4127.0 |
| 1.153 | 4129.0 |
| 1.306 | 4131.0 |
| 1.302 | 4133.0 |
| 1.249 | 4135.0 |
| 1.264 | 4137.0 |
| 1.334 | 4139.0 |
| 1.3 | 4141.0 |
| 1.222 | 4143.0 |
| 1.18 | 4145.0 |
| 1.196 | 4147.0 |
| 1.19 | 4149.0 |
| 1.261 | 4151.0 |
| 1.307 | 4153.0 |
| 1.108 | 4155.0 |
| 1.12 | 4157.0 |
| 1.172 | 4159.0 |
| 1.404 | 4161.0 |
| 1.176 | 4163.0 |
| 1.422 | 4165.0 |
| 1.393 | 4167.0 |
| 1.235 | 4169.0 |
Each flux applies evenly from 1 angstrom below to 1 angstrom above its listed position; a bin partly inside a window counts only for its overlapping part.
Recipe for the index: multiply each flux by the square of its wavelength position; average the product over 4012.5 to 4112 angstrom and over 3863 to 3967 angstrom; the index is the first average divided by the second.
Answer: 1.3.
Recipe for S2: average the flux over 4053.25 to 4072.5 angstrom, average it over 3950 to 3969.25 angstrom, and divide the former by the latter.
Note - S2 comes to 1.3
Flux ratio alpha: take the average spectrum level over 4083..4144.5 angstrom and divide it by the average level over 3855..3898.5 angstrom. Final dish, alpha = 1.2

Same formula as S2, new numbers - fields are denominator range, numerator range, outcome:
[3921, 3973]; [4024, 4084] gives 1.29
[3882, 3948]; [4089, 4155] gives 1.23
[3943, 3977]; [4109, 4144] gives 1.32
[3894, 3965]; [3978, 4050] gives 1.27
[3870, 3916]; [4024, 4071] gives 1.22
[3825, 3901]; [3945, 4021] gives 1.20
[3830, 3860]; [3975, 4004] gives 1.38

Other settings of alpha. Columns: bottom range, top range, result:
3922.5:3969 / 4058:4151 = 1.28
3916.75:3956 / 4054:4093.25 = 1.21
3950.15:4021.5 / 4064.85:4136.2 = 1.07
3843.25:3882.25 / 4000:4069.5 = 1.29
